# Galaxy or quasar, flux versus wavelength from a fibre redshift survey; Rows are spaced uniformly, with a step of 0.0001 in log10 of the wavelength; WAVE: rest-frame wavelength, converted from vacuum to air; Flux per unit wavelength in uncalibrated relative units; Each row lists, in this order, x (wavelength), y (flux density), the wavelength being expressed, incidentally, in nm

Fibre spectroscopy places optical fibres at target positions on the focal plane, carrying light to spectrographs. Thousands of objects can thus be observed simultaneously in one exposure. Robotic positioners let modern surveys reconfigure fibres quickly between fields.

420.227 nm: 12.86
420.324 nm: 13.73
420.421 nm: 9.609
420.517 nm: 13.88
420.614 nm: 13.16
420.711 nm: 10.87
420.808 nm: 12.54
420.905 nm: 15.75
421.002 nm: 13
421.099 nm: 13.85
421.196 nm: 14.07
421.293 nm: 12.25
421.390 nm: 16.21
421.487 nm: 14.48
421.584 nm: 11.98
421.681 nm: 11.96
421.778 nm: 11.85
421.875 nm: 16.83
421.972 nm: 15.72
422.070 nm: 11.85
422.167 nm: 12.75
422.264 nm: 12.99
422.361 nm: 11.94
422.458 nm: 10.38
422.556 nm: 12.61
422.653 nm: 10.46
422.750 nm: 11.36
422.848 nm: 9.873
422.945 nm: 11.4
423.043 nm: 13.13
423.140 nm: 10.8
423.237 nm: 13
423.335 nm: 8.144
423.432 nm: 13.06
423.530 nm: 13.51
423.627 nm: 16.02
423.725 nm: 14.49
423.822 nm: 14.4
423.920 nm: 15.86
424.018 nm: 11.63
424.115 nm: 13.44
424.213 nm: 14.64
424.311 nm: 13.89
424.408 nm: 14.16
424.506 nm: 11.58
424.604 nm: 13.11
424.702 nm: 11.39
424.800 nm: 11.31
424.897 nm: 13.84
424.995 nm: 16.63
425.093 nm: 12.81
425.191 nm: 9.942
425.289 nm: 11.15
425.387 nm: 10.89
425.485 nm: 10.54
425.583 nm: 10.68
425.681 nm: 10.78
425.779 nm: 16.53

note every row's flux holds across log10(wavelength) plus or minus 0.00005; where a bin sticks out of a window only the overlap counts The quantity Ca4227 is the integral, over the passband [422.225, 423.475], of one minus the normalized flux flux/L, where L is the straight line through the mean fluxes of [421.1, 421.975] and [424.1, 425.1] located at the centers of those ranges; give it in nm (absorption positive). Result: 0.20 nm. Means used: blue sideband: 13.8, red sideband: 13.4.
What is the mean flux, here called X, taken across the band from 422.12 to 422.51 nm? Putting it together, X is 12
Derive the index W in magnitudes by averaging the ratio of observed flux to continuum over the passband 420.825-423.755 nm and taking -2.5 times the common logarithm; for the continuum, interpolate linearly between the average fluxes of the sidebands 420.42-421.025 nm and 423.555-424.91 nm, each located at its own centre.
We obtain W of 0.03 mag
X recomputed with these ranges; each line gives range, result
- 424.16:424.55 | 13.6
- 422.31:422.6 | 11.6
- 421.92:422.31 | 13.4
